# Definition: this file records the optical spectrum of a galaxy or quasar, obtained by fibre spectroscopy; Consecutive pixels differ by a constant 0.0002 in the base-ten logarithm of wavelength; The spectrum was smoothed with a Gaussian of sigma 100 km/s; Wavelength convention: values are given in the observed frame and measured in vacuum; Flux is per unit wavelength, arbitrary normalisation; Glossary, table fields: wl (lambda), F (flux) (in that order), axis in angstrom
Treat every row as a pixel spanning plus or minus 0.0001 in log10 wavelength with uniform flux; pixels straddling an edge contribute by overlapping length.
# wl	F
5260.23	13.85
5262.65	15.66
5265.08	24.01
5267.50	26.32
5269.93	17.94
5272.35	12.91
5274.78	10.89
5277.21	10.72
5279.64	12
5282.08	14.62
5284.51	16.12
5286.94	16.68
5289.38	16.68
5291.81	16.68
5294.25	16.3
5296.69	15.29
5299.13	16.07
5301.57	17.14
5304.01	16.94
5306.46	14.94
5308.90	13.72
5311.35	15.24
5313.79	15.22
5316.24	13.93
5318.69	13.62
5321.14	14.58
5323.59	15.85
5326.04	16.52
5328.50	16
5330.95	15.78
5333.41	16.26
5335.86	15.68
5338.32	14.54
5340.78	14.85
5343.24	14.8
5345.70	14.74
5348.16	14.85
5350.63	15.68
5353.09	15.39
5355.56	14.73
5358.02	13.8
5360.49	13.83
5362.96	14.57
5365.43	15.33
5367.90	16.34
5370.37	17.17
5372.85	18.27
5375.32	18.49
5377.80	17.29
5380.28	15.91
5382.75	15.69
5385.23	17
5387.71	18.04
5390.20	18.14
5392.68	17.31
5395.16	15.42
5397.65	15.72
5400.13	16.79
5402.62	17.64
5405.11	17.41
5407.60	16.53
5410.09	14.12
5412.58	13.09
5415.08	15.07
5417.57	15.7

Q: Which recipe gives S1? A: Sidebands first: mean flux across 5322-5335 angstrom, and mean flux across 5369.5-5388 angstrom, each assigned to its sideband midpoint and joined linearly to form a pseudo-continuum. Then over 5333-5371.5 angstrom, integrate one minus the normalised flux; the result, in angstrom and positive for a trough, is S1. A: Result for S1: 3.4 angstrom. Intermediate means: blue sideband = 16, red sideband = 17.2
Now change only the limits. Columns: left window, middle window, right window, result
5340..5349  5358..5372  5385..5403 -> 0.30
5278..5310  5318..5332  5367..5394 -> 0.62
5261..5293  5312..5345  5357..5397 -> 2.27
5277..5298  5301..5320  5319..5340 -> 0.46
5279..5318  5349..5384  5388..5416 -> 0.15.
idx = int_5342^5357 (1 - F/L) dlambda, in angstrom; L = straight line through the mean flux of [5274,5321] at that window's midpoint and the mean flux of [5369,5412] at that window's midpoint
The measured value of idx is 0.9 angstrom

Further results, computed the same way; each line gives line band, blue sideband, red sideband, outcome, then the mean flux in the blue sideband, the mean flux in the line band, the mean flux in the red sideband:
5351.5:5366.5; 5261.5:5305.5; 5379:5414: 1.55 angstrom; 16.3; 14.6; 16.3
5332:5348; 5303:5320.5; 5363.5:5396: 0.54 angstrom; 14.8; 15.1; 16.9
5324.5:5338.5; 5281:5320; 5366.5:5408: 0.17 angstrom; 15.6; 15.9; 17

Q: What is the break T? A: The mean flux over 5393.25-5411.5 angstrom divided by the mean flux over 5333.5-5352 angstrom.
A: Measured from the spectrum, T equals 1.08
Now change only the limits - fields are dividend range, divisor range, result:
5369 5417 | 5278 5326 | 1.08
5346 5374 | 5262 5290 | 0.95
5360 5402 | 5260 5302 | 1.03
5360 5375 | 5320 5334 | 1.02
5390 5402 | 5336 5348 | 1.12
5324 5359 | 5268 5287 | 1.07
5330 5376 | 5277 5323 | 1.02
